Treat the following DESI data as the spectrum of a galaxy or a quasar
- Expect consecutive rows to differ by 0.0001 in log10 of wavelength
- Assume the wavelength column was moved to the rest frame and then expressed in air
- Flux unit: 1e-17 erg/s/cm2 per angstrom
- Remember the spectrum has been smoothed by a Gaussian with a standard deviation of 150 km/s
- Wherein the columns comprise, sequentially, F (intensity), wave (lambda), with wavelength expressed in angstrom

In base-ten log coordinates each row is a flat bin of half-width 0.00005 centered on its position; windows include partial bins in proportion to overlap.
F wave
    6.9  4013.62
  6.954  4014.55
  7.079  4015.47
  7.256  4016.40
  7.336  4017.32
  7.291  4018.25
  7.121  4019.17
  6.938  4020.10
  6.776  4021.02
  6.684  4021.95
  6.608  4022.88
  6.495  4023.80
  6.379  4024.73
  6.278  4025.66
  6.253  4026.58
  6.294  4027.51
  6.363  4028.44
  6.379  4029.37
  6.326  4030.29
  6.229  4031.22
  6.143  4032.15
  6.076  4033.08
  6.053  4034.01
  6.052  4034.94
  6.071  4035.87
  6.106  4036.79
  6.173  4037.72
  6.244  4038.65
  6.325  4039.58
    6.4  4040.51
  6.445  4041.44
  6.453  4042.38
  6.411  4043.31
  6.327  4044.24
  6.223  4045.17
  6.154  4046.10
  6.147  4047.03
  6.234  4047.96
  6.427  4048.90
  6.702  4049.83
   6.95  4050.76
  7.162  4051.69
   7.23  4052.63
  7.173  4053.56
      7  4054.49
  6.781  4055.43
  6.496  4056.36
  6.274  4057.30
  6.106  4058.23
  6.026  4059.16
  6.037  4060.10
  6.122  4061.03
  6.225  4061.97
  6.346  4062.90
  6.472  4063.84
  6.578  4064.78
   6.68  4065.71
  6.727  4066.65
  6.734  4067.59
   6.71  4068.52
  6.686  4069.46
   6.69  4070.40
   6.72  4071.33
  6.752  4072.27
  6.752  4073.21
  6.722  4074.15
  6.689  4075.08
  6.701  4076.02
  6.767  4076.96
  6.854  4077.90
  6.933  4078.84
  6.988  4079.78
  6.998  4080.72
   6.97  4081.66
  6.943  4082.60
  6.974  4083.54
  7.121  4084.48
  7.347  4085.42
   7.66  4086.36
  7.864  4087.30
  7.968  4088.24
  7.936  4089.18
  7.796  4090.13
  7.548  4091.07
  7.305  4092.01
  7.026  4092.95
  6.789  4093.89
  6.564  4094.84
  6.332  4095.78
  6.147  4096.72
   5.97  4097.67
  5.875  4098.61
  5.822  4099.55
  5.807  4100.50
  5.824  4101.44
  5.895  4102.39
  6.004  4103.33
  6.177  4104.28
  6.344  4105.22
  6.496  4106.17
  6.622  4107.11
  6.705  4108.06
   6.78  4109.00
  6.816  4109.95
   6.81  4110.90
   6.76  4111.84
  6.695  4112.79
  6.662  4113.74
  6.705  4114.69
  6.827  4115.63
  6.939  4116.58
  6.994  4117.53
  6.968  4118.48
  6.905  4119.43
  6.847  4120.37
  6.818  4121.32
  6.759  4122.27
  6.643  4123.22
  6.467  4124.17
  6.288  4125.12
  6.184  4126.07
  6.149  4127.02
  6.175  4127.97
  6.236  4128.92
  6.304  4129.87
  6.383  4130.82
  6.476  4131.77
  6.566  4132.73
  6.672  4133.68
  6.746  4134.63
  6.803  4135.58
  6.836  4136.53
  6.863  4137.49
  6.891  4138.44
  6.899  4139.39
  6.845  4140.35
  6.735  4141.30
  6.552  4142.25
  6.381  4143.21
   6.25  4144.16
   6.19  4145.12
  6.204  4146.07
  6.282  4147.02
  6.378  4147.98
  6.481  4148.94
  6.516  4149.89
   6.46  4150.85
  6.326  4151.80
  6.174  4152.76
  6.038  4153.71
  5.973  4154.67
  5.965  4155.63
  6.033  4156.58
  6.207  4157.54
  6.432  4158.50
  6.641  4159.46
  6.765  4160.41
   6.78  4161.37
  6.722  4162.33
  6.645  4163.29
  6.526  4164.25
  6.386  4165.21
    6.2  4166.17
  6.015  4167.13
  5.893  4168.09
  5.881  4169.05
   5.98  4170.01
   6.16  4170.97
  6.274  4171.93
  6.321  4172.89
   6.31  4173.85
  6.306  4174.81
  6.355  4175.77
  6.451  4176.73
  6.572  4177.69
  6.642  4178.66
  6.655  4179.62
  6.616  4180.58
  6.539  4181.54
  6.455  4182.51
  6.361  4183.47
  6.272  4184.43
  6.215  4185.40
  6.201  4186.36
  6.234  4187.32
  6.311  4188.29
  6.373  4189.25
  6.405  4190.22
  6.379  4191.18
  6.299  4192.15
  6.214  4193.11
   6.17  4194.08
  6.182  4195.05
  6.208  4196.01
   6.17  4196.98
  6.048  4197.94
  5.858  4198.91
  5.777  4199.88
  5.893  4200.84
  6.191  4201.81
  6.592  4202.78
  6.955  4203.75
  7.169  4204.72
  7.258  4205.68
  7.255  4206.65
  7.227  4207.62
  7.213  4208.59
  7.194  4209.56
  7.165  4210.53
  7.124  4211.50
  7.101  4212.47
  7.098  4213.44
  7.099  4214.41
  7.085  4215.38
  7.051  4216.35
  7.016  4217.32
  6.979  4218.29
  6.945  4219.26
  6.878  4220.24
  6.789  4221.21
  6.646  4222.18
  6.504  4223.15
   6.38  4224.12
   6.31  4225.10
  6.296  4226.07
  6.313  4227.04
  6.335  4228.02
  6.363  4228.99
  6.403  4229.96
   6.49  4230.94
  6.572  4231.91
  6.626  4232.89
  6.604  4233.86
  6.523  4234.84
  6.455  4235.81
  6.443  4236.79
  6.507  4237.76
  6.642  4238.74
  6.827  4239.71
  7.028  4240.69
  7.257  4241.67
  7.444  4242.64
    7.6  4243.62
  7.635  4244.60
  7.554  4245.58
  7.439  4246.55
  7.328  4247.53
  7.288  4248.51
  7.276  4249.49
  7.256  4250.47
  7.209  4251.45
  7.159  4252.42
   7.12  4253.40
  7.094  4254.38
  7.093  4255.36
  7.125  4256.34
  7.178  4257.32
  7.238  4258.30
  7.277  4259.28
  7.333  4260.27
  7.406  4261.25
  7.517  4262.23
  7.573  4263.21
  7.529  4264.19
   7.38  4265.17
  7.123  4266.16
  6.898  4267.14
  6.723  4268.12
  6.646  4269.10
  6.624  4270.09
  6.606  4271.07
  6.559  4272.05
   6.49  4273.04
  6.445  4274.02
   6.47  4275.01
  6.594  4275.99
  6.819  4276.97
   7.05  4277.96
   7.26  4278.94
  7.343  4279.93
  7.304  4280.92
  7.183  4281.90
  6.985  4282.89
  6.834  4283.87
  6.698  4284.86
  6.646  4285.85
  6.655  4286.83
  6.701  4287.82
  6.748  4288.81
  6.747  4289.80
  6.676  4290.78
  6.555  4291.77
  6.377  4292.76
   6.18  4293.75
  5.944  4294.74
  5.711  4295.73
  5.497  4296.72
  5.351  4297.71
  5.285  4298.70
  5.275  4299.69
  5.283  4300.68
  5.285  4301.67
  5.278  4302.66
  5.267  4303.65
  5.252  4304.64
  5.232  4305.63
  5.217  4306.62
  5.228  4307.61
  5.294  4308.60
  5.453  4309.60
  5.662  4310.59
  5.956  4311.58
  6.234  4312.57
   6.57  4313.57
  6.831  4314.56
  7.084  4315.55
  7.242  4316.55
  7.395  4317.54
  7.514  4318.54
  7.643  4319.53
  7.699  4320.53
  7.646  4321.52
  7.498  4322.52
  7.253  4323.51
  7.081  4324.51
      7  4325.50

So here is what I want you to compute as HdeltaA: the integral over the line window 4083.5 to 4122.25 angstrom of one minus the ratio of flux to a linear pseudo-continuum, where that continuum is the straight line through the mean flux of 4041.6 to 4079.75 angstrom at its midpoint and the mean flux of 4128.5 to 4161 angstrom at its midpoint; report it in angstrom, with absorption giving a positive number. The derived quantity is -1.5 angstrom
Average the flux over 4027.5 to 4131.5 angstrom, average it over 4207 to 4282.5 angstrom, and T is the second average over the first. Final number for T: 1.05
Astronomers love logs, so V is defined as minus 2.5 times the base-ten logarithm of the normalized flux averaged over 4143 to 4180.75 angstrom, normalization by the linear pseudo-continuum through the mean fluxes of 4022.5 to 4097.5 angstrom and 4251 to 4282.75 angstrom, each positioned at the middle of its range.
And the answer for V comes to 0.083 mag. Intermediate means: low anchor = 6.64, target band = 6.33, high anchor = 7.04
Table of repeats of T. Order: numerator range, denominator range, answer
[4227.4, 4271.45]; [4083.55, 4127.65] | 1.04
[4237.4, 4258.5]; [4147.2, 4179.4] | 1.14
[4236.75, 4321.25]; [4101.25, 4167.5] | 1.03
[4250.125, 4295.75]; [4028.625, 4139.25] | 1.05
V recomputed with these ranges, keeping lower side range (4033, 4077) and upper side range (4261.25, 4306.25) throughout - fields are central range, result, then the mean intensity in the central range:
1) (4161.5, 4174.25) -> 0.04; 6.27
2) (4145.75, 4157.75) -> 0.04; 6.24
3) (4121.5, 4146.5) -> -0.01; 6.52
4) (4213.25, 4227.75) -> -0.05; 6.74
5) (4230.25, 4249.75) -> -0.08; 6.97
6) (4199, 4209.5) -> -0.04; 6.74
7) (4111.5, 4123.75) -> -0.05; 6.81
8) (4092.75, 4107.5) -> 0.05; 6.21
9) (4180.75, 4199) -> 0.03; 6.27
